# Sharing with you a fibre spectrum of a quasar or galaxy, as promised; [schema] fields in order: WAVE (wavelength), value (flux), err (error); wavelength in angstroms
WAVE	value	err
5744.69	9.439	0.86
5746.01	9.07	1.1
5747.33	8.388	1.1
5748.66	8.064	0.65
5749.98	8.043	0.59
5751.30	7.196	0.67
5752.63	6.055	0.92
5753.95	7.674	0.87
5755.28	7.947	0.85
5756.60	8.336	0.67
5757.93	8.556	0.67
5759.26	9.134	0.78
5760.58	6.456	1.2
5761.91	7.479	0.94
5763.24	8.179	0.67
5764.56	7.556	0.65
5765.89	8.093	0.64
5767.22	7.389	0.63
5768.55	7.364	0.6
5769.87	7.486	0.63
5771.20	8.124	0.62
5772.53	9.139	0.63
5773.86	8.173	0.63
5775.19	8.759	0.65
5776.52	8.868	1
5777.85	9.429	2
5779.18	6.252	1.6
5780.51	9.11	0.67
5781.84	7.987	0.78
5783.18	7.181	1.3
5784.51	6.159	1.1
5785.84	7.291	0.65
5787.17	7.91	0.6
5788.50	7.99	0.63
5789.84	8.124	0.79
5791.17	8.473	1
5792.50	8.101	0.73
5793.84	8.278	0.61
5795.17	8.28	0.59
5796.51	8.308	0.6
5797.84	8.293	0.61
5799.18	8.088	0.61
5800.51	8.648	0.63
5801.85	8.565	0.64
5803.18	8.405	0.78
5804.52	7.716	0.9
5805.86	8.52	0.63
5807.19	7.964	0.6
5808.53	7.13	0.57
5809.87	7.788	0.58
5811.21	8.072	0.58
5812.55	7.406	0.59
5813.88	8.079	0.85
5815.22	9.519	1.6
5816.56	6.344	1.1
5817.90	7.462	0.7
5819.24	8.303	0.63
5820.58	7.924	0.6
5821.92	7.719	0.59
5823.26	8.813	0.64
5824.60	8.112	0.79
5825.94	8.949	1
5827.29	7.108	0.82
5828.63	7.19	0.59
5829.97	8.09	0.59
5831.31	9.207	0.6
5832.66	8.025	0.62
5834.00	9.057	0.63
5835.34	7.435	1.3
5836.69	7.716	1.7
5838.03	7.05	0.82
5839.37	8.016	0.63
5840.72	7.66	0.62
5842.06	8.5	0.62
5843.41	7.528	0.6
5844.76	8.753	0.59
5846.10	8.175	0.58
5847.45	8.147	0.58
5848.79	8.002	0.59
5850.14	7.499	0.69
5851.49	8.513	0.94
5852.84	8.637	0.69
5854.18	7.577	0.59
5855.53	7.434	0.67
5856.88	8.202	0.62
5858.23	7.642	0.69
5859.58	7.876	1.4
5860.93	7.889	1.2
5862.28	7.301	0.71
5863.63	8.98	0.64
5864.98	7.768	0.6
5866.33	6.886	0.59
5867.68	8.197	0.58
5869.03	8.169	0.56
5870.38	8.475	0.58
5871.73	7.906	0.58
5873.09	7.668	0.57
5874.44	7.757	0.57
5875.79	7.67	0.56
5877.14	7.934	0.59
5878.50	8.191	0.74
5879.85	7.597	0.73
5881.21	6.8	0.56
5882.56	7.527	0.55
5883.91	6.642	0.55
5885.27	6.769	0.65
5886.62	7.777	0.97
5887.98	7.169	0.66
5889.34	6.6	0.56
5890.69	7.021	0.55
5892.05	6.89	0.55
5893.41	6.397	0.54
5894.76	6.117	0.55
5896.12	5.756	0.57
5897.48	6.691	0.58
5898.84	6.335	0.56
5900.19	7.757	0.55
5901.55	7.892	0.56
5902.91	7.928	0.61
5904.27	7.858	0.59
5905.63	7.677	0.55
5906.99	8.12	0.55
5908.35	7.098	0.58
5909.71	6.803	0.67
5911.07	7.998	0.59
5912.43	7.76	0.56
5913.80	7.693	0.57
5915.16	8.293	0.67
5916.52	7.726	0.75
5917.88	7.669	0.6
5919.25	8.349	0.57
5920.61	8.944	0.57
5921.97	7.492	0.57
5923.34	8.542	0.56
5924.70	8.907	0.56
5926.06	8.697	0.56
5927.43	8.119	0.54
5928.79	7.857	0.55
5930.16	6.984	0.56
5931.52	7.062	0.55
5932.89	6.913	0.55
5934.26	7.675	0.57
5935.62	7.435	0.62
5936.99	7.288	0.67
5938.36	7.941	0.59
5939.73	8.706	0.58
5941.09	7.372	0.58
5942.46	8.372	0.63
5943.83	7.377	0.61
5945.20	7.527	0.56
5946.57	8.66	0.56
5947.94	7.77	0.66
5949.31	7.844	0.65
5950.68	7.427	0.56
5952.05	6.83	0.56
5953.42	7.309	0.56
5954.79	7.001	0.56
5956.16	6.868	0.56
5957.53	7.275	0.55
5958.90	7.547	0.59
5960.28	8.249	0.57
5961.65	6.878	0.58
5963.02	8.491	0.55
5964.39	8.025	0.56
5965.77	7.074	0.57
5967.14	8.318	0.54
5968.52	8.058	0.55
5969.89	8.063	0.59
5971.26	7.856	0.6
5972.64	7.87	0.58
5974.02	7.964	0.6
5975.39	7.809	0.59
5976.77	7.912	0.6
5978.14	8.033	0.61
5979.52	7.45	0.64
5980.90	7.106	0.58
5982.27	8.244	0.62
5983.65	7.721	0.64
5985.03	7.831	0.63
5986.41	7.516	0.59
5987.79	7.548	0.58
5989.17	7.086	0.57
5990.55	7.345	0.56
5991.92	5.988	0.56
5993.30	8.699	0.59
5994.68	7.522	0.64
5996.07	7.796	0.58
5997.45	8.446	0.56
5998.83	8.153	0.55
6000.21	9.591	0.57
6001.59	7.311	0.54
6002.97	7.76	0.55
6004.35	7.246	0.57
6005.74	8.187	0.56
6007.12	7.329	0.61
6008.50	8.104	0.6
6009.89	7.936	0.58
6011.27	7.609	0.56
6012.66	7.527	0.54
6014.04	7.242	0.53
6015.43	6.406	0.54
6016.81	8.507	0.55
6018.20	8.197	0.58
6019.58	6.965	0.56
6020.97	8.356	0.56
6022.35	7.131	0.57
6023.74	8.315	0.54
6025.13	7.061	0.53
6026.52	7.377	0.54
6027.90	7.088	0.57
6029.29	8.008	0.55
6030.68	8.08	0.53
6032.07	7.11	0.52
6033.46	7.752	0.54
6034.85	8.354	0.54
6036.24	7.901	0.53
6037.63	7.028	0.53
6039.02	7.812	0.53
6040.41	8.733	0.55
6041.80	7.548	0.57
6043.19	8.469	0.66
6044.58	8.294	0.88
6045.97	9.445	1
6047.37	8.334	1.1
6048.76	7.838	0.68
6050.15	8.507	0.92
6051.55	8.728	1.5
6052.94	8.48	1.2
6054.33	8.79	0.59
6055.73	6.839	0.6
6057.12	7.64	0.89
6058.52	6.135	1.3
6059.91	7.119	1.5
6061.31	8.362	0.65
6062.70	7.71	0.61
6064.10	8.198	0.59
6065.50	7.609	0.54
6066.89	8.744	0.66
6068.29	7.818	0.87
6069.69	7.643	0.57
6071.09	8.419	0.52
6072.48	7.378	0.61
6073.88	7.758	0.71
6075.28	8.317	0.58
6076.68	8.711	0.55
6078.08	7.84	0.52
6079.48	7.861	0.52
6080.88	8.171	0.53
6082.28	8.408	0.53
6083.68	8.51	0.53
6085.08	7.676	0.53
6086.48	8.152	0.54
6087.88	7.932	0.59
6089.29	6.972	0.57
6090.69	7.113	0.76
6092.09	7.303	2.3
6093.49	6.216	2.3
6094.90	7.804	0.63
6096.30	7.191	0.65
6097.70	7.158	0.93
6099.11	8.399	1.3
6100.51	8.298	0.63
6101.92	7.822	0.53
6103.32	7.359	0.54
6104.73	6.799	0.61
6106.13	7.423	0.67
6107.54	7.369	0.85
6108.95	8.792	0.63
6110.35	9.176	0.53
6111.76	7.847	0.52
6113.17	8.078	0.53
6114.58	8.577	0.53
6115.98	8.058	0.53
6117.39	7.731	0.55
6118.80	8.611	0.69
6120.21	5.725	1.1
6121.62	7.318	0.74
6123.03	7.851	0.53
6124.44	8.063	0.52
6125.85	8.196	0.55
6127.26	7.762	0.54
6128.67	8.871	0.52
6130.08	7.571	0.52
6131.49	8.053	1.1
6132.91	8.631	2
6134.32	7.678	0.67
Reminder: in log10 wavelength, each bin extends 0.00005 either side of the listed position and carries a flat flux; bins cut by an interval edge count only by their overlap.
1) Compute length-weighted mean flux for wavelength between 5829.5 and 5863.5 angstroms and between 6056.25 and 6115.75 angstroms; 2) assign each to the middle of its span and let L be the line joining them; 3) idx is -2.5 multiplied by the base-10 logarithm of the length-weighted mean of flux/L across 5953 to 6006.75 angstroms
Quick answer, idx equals 0.02 mag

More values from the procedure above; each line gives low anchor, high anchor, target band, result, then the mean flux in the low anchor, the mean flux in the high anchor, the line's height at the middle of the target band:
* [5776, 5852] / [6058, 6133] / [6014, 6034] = 0.04 mag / 8.02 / 7.82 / 7.87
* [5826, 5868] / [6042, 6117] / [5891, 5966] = 0.05 mag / 7.95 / 7.91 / 7.94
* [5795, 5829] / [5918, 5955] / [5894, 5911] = 0.10 mag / 8.03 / 7.8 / 7.86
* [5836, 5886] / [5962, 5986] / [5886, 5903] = 0.13 mag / 7.81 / 7.85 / 7.82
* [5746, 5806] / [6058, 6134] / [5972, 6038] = 0.02 mag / 8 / 7.83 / 7.88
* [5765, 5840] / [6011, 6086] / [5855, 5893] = 0.05 mag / 8.02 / 7.89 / 7.98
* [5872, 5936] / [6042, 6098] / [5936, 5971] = -0.01 mag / 7.5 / 7.89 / 7.62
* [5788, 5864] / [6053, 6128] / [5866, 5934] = 0.06 mag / 8.04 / 7.79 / 7.97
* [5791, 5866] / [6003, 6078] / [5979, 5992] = 0.06 mag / 8.03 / 7.85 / 7.9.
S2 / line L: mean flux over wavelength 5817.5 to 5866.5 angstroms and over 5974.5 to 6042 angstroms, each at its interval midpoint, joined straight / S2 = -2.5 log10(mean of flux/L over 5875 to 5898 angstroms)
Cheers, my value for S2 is 0.13 mag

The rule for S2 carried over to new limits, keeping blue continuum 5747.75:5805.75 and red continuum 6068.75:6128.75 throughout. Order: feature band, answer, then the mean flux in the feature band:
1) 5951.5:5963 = 0.08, 7.32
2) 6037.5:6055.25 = -0.07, 8.33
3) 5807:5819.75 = 0.02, 7.79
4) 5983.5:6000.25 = 0.02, 7.72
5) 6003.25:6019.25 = 0.03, 7.65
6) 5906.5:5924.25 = 0.00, 7.89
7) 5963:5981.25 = 0.00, 7.85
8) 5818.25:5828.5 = -0.01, 8.06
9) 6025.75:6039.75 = 0.03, 7.65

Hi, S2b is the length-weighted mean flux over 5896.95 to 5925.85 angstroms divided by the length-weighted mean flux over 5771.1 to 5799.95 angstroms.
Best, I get 1.0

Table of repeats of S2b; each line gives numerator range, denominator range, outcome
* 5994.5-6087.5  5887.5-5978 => 1.04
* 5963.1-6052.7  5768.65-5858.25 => 0.97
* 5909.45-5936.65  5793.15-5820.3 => 0.98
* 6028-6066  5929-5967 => 1.05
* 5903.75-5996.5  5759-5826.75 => 0.96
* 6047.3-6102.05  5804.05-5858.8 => 0.98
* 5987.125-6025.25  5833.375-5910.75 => 1.01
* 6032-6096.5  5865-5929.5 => 1.04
